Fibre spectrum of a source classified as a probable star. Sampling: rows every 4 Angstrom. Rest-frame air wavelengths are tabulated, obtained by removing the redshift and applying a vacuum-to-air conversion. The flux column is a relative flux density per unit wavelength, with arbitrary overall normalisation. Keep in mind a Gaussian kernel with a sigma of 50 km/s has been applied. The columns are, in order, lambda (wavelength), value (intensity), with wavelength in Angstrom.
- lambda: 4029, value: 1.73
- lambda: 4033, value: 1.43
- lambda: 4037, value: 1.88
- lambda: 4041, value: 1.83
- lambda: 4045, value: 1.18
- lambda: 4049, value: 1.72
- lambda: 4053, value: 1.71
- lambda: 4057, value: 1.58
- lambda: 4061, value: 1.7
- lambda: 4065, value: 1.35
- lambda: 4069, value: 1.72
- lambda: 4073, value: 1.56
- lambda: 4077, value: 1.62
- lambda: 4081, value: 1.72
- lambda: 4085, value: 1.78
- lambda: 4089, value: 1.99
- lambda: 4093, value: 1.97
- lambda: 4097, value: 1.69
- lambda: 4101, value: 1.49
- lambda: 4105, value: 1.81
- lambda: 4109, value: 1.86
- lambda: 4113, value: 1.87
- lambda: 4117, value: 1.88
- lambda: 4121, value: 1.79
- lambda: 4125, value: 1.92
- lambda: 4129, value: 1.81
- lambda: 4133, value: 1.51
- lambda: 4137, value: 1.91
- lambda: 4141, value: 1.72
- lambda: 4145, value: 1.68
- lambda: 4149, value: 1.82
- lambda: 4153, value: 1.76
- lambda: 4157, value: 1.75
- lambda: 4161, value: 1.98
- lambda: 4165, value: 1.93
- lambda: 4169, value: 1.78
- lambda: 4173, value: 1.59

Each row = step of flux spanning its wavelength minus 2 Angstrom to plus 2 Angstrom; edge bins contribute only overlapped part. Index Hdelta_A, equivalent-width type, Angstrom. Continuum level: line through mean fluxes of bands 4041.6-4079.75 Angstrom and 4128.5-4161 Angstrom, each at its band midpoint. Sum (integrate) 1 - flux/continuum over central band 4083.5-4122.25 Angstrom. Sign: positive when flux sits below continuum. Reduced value -3.3 Angstrom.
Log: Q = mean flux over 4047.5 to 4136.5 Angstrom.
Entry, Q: 1.73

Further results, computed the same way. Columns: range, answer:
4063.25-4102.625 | 1.69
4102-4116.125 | 1.82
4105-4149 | 1.8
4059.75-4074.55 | 1.58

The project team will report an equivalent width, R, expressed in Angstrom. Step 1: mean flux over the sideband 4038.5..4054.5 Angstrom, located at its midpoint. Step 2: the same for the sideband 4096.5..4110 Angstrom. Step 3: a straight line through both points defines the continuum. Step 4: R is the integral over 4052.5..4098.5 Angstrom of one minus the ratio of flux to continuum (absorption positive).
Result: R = -1.0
